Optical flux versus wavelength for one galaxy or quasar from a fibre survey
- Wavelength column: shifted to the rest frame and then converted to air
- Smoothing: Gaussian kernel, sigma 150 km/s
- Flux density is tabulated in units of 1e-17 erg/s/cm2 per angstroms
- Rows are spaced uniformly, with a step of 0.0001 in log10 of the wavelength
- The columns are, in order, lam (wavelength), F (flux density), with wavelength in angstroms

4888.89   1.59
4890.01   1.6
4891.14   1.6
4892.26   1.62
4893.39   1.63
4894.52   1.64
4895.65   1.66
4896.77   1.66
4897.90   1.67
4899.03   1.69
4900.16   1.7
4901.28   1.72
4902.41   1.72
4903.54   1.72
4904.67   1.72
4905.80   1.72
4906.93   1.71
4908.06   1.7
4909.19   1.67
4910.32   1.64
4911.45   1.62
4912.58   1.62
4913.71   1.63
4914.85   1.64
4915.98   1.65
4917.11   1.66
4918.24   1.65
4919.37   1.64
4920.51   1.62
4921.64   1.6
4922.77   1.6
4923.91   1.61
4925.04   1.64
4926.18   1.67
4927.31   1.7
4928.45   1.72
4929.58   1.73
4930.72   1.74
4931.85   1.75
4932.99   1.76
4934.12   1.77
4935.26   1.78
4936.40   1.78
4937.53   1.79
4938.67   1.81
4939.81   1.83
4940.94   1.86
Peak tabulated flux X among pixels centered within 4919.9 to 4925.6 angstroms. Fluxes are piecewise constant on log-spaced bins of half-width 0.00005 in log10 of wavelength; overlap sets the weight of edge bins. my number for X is 1.64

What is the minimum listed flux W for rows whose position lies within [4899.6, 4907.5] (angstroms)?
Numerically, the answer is 1.7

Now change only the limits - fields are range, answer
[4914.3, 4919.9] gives 1.64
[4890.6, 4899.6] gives 1.6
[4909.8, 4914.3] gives 1.62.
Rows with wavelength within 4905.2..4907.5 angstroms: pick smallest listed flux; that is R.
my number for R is 1.71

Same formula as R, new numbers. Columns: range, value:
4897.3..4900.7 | 1.67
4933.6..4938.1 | 1.77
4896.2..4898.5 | 1.66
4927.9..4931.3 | 1.72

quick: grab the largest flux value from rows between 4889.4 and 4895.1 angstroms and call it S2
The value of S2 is 1.64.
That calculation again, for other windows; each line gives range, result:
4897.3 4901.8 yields 1.72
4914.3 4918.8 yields 1.66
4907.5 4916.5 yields 1.7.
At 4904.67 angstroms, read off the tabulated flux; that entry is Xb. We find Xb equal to 1.72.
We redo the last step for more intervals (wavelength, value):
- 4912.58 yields 1.62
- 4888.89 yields 1.59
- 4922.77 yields 1.6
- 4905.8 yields 1.72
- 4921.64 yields 1.6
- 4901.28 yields 1.72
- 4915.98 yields 1.65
